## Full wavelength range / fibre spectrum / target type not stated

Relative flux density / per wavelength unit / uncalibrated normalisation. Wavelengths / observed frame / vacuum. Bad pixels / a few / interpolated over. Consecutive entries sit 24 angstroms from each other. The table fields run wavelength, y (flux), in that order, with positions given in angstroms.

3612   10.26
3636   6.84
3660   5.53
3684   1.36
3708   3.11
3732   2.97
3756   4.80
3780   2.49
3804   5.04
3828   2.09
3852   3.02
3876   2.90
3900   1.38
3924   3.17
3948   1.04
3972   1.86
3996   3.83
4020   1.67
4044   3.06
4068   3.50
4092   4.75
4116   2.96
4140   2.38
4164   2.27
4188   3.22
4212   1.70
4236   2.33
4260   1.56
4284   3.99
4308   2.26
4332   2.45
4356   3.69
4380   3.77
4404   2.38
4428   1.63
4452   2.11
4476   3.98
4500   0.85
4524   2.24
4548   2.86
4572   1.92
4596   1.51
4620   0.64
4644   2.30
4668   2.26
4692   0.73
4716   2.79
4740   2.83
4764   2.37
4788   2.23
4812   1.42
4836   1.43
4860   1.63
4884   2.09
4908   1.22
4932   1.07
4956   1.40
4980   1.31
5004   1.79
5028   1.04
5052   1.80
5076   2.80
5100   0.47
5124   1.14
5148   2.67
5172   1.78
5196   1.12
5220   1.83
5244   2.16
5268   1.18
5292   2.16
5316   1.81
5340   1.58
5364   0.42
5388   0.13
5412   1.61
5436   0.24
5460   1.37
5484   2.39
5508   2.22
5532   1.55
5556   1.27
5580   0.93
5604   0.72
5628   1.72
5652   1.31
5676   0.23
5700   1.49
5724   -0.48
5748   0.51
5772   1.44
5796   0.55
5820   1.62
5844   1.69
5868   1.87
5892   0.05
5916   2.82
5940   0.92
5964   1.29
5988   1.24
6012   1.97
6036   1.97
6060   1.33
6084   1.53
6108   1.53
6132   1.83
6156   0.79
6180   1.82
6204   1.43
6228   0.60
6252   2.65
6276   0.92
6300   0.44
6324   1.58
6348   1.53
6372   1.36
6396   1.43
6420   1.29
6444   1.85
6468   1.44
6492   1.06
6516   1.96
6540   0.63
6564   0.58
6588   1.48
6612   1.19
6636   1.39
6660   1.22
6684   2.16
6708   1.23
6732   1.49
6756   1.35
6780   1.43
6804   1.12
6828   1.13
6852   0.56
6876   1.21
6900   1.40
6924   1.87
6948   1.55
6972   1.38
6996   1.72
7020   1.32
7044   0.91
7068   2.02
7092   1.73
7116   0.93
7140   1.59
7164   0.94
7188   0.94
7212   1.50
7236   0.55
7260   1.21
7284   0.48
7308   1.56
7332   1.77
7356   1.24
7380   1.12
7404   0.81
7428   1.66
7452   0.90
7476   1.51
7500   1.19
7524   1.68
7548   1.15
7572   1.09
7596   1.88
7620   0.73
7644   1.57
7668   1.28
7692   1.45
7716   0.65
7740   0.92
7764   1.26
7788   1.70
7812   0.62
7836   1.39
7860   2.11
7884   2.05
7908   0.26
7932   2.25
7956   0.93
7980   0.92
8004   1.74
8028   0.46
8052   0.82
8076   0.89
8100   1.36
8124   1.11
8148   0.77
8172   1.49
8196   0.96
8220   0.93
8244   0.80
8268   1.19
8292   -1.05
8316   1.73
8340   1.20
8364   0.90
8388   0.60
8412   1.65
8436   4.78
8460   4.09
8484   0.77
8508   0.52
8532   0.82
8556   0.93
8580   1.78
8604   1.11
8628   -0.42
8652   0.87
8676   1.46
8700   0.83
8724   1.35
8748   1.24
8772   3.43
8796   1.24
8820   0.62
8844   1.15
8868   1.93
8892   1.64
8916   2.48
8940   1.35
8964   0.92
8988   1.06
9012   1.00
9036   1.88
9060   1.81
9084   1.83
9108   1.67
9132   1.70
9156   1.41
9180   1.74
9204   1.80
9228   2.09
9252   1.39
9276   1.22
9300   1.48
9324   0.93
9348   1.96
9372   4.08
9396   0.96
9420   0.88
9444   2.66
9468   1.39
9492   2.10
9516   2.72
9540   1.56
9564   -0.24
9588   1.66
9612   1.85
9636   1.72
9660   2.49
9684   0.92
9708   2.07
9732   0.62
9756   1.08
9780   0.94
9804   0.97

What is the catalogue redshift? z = 1.265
